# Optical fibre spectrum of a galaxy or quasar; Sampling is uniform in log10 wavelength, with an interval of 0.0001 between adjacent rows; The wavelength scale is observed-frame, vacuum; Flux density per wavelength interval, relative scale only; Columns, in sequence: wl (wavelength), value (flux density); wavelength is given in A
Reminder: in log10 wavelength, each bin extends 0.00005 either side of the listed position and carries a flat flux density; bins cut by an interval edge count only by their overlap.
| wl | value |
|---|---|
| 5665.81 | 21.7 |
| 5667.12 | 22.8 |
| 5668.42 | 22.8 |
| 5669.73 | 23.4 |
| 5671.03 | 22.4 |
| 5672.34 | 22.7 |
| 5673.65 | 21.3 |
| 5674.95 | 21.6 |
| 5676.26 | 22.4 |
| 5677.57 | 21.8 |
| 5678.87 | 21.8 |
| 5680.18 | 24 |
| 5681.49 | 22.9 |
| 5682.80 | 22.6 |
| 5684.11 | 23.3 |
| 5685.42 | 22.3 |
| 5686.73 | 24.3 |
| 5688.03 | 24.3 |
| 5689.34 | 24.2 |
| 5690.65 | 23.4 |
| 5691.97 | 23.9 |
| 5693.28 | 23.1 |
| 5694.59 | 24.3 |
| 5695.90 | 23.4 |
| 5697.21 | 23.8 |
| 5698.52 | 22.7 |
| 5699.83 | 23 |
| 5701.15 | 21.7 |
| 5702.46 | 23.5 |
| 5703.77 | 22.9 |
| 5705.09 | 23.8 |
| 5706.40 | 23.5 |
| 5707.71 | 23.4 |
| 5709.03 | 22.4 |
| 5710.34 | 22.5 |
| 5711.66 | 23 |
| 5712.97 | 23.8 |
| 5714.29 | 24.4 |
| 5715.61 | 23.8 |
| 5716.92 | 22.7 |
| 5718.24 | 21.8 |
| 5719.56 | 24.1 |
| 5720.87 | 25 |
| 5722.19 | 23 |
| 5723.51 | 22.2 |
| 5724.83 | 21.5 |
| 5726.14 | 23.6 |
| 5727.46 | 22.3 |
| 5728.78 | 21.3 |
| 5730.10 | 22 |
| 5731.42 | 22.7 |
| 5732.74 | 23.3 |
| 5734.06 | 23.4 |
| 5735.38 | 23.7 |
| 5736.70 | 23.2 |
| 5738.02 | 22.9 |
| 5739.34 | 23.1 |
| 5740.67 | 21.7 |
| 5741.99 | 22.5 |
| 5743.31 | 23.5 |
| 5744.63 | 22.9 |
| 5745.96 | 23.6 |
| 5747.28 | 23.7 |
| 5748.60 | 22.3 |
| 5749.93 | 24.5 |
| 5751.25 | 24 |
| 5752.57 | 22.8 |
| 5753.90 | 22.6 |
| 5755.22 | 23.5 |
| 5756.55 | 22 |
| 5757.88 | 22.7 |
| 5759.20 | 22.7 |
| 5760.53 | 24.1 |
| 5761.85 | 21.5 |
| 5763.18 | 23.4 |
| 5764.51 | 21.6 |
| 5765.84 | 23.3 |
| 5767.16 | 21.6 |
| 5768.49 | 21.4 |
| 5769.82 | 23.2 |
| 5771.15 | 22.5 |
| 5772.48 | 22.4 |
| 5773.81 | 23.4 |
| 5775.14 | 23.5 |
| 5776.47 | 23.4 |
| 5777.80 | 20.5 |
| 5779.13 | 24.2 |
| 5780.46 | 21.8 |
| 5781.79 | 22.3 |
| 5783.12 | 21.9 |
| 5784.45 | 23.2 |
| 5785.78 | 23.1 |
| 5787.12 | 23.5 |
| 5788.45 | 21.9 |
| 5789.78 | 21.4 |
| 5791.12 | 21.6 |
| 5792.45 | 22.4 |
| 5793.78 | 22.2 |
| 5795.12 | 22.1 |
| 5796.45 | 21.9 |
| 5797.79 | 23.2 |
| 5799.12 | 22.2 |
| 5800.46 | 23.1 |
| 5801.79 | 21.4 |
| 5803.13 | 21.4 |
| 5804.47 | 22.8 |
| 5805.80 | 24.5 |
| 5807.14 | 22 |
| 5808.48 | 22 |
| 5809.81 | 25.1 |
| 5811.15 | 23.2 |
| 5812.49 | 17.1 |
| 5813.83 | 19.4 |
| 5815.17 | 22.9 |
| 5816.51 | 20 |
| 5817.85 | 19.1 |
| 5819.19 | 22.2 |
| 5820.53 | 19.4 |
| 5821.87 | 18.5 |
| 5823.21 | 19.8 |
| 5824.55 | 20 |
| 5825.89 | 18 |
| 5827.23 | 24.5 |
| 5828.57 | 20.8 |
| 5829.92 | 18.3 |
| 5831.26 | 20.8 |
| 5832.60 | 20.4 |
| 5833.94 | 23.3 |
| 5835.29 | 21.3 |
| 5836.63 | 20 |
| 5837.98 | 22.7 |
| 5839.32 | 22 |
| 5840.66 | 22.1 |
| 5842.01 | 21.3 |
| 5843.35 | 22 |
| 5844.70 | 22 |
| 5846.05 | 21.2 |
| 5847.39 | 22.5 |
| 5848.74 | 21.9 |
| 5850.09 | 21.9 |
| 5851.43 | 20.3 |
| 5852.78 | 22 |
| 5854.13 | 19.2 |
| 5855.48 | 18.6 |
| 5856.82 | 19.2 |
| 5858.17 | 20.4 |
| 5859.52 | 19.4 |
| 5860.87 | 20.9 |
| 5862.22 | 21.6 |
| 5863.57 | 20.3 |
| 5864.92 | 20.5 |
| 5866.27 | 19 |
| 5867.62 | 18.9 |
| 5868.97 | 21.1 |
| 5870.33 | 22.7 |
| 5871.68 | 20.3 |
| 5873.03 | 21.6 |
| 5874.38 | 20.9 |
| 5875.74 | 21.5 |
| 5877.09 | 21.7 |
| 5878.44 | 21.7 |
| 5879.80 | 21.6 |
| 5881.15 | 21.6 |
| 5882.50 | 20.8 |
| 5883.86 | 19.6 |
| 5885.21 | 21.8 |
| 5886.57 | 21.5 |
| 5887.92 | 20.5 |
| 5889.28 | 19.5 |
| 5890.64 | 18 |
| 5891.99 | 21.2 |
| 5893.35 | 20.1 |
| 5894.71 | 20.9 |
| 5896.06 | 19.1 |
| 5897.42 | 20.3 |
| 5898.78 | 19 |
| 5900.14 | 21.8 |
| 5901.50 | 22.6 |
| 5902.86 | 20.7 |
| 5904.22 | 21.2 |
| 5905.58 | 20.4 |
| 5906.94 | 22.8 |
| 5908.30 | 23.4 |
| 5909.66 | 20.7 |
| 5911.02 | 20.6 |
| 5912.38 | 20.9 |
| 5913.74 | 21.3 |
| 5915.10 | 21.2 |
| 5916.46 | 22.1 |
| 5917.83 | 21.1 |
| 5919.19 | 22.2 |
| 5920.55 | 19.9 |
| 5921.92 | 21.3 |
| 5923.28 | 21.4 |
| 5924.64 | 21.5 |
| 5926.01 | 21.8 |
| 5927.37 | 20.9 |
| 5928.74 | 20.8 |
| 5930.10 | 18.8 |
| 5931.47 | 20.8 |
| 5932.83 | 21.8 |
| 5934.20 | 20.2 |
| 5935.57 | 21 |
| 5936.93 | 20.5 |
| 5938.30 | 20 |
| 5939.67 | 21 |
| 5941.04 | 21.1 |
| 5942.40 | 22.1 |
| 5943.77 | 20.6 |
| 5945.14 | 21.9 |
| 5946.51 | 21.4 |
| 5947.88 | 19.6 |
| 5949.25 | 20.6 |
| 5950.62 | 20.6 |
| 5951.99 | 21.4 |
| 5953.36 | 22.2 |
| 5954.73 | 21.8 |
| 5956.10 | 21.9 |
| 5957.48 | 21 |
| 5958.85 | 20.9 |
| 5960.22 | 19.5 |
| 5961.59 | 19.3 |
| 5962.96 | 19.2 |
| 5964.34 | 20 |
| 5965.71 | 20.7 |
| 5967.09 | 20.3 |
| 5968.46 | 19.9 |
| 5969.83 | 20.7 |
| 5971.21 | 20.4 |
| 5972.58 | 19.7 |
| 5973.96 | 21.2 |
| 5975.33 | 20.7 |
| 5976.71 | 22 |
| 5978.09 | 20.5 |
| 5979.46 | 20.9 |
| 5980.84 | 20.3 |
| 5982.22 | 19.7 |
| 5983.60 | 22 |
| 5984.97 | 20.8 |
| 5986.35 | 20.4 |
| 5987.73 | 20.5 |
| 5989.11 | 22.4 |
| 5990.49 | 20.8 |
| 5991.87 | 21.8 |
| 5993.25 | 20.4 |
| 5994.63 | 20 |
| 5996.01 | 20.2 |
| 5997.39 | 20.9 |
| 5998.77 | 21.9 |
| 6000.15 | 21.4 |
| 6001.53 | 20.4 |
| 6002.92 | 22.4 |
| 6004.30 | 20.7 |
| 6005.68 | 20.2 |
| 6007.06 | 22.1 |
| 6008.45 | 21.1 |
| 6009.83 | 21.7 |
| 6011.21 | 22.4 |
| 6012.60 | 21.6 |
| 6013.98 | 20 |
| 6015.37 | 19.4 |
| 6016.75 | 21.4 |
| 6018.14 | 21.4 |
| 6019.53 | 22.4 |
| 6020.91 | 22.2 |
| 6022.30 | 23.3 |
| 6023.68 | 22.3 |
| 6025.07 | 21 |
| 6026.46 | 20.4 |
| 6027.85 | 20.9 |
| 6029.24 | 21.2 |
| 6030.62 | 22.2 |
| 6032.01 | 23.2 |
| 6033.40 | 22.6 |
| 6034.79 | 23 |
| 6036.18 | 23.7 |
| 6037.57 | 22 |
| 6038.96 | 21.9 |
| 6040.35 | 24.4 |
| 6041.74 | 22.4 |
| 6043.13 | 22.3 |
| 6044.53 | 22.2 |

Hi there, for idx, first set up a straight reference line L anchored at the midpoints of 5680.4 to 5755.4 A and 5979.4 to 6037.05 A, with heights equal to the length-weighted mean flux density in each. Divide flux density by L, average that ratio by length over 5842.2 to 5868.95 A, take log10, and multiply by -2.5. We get 0.084 mag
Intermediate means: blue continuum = 23.2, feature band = 20.6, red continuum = 21.4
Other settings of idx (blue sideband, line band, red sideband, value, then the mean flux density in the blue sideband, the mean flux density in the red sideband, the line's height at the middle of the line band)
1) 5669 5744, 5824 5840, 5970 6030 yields 0.058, 23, 21.1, 22.2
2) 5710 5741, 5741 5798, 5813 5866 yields -0.027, 23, 20.8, 22.1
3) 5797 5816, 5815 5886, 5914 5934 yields 0.045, 22.1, 21.1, 21.7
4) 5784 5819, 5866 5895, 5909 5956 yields 0.034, 22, 21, 21.4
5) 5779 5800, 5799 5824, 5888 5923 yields 0.038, 22.4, 20.9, 22.1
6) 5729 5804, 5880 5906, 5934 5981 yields 0.042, 22.7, 20.7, 21.4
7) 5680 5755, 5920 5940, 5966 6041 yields 0.052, 23.2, 21.3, 21.8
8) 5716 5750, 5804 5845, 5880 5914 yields 0.028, 22.9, 20.8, 21.7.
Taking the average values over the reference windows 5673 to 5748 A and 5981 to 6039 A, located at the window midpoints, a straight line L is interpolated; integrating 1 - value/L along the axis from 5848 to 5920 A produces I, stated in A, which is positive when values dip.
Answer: 4.1 A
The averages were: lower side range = 23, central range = 20.8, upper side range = 21.4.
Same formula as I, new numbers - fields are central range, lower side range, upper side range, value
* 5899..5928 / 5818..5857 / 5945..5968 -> -0.9 A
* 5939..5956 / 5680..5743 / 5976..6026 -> 0.3 A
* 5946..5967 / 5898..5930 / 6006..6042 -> 0.8 A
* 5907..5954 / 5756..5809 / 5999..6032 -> 1.6 A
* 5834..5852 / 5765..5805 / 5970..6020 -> 0.3 A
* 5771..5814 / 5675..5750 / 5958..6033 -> 0.3 A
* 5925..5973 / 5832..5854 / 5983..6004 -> 1.2 A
